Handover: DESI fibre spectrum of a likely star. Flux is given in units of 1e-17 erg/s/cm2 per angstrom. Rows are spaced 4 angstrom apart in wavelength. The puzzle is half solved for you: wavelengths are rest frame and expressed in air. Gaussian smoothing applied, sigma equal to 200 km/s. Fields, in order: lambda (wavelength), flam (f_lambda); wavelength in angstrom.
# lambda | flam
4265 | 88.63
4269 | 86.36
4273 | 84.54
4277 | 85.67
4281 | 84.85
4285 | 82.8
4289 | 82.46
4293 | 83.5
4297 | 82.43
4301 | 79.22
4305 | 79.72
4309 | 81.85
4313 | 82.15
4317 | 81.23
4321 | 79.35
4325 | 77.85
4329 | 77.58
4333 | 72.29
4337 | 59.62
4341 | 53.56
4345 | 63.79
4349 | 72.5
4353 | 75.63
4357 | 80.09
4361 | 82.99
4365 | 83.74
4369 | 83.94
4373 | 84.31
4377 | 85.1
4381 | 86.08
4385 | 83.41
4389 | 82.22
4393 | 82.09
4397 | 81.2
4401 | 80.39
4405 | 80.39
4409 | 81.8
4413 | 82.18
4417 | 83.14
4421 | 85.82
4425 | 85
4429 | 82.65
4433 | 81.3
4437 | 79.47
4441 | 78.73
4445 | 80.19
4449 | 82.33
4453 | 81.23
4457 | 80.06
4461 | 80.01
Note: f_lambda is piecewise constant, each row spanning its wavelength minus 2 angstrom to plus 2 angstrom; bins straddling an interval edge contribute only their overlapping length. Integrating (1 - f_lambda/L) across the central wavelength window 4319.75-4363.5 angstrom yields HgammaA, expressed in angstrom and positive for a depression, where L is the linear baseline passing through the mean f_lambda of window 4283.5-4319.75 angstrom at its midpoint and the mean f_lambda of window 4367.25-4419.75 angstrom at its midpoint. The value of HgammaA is 5.2 angstrom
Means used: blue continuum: 81.6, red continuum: 82.8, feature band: 72.3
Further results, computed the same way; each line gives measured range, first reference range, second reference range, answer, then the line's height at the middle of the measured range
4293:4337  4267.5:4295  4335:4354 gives -3.0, 73.7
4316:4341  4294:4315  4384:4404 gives 2.7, 81.3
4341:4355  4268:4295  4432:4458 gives 2.5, 82.7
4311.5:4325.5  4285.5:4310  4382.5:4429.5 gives 0.2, 81.8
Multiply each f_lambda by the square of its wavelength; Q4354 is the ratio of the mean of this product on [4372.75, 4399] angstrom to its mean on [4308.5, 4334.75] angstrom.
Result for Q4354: 1.09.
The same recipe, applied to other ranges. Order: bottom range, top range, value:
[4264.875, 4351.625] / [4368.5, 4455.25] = 1.11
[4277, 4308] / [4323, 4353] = 0.85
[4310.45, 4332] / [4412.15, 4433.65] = 1.10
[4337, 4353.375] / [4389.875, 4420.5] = 1.30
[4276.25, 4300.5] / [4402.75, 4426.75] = 1.06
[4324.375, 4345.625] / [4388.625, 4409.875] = 1.25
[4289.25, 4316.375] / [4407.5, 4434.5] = 1.08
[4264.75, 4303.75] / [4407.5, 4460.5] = 1.05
